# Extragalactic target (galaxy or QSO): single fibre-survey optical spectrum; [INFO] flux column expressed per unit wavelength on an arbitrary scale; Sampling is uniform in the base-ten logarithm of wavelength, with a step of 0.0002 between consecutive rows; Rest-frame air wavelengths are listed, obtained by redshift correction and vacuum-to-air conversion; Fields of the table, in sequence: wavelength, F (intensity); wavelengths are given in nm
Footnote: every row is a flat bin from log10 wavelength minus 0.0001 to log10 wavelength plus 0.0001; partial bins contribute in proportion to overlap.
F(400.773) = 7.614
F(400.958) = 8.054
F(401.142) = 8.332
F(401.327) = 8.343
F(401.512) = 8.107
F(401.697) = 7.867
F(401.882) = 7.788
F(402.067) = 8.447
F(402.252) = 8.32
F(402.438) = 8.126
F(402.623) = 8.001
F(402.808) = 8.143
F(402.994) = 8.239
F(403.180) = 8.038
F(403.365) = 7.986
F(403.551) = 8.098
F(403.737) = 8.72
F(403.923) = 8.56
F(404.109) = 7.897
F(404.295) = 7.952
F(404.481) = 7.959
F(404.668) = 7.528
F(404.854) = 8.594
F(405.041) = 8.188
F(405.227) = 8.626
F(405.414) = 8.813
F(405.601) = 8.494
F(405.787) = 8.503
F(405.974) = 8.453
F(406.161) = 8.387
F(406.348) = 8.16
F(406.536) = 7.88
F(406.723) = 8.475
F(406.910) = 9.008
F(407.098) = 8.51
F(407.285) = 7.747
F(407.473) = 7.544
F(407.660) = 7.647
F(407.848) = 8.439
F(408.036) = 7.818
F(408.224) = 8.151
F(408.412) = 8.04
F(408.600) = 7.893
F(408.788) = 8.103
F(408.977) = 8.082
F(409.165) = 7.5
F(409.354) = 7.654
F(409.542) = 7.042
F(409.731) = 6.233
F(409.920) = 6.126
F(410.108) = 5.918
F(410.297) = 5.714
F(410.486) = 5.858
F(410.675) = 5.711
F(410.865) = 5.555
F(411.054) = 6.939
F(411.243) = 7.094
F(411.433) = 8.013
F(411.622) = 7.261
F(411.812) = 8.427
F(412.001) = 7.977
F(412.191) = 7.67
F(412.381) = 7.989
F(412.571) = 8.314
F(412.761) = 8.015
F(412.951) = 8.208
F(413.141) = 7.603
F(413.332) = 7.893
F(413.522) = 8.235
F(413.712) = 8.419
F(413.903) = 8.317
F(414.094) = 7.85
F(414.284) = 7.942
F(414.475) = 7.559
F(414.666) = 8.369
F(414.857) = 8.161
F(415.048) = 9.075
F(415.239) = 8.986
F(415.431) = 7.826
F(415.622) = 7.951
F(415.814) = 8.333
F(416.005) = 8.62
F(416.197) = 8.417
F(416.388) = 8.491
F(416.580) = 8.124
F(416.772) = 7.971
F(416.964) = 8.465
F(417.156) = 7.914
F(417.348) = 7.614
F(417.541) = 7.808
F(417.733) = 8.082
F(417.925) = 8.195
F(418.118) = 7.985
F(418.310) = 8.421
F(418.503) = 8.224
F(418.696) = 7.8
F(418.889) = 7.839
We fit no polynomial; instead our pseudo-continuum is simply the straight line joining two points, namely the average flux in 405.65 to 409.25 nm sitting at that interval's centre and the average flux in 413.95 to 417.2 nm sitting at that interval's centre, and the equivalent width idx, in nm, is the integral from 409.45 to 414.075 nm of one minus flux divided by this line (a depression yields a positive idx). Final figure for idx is 0.51 nm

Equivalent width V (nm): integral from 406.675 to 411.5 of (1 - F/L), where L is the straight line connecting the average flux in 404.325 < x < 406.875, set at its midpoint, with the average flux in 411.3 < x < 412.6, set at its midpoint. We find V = 0.46 nm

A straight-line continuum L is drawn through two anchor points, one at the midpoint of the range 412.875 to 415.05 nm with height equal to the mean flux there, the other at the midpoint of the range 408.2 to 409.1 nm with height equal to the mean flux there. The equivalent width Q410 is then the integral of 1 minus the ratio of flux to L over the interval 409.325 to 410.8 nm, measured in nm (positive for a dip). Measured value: 0.34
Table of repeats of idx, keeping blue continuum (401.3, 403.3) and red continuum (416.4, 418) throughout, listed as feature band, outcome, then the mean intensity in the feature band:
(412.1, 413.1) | 0.006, 8.02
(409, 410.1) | 0.160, 6.91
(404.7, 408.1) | -0.077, 8.28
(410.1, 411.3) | 0.294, 6.09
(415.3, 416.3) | -0.026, 8.26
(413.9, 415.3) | -0.036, 8.27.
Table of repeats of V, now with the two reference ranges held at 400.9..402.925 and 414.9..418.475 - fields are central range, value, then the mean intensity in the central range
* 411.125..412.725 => 0.072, 7.84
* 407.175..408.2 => 0.039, 7.87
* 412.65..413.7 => 0.024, 8.03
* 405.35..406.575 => -0.034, 8.39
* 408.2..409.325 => 0.035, 7.93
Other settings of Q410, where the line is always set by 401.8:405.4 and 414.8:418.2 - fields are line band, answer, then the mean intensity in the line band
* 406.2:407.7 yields 0.01 nm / 8.15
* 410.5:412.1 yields 0.22 nm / 7.06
